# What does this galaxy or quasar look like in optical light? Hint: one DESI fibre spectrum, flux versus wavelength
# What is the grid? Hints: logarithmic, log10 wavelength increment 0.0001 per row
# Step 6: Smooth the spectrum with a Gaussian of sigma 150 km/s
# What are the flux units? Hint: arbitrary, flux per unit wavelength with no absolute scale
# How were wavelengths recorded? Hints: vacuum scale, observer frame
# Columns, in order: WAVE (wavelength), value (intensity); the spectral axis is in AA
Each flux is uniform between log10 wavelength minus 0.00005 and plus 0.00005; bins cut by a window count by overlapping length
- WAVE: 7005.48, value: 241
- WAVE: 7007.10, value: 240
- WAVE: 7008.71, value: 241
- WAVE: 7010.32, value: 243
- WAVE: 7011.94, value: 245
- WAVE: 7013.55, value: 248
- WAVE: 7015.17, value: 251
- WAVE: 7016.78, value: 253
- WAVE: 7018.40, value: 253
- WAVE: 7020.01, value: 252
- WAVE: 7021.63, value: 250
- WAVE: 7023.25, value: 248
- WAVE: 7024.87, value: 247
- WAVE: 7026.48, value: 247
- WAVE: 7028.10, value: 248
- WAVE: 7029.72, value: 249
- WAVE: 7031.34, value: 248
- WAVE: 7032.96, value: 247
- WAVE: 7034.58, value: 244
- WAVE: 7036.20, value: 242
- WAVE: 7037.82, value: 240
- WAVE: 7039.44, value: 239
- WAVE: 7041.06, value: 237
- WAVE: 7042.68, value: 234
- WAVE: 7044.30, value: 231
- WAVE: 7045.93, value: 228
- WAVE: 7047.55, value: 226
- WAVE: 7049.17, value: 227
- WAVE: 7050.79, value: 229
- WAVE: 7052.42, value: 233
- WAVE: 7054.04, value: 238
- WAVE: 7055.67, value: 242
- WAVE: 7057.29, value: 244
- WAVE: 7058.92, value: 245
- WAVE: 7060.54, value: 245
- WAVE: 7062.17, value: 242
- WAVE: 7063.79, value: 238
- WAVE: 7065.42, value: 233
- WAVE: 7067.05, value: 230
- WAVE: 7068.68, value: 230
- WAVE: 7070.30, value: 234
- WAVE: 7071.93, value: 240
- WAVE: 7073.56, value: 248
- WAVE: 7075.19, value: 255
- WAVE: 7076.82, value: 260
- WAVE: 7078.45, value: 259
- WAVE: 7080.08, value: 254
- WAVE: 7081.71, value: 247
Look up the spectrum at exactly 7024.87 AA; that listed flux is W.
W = 247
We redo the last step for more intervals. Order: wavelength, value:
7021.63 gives 250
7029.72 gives 249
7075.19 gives 255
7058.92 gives 245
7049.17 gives 227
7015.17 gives 251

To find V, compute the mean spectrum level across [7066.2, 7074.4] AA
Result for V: 236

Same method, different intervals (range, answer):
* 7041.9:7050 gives 229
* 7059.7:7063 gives 244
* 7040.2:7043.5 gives 236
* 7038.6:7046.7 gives 234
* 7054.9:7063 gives 244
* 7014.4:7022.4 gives 252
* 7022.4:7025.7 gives 248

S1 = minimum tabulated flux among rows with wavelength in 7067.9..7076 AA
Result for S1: 230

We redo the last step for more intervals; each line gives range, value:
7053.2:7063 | 238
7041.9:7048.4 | 226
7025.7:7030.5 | 247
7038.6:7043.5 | 234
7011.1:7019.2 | 245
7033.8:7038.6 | 240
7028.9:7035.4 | 244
